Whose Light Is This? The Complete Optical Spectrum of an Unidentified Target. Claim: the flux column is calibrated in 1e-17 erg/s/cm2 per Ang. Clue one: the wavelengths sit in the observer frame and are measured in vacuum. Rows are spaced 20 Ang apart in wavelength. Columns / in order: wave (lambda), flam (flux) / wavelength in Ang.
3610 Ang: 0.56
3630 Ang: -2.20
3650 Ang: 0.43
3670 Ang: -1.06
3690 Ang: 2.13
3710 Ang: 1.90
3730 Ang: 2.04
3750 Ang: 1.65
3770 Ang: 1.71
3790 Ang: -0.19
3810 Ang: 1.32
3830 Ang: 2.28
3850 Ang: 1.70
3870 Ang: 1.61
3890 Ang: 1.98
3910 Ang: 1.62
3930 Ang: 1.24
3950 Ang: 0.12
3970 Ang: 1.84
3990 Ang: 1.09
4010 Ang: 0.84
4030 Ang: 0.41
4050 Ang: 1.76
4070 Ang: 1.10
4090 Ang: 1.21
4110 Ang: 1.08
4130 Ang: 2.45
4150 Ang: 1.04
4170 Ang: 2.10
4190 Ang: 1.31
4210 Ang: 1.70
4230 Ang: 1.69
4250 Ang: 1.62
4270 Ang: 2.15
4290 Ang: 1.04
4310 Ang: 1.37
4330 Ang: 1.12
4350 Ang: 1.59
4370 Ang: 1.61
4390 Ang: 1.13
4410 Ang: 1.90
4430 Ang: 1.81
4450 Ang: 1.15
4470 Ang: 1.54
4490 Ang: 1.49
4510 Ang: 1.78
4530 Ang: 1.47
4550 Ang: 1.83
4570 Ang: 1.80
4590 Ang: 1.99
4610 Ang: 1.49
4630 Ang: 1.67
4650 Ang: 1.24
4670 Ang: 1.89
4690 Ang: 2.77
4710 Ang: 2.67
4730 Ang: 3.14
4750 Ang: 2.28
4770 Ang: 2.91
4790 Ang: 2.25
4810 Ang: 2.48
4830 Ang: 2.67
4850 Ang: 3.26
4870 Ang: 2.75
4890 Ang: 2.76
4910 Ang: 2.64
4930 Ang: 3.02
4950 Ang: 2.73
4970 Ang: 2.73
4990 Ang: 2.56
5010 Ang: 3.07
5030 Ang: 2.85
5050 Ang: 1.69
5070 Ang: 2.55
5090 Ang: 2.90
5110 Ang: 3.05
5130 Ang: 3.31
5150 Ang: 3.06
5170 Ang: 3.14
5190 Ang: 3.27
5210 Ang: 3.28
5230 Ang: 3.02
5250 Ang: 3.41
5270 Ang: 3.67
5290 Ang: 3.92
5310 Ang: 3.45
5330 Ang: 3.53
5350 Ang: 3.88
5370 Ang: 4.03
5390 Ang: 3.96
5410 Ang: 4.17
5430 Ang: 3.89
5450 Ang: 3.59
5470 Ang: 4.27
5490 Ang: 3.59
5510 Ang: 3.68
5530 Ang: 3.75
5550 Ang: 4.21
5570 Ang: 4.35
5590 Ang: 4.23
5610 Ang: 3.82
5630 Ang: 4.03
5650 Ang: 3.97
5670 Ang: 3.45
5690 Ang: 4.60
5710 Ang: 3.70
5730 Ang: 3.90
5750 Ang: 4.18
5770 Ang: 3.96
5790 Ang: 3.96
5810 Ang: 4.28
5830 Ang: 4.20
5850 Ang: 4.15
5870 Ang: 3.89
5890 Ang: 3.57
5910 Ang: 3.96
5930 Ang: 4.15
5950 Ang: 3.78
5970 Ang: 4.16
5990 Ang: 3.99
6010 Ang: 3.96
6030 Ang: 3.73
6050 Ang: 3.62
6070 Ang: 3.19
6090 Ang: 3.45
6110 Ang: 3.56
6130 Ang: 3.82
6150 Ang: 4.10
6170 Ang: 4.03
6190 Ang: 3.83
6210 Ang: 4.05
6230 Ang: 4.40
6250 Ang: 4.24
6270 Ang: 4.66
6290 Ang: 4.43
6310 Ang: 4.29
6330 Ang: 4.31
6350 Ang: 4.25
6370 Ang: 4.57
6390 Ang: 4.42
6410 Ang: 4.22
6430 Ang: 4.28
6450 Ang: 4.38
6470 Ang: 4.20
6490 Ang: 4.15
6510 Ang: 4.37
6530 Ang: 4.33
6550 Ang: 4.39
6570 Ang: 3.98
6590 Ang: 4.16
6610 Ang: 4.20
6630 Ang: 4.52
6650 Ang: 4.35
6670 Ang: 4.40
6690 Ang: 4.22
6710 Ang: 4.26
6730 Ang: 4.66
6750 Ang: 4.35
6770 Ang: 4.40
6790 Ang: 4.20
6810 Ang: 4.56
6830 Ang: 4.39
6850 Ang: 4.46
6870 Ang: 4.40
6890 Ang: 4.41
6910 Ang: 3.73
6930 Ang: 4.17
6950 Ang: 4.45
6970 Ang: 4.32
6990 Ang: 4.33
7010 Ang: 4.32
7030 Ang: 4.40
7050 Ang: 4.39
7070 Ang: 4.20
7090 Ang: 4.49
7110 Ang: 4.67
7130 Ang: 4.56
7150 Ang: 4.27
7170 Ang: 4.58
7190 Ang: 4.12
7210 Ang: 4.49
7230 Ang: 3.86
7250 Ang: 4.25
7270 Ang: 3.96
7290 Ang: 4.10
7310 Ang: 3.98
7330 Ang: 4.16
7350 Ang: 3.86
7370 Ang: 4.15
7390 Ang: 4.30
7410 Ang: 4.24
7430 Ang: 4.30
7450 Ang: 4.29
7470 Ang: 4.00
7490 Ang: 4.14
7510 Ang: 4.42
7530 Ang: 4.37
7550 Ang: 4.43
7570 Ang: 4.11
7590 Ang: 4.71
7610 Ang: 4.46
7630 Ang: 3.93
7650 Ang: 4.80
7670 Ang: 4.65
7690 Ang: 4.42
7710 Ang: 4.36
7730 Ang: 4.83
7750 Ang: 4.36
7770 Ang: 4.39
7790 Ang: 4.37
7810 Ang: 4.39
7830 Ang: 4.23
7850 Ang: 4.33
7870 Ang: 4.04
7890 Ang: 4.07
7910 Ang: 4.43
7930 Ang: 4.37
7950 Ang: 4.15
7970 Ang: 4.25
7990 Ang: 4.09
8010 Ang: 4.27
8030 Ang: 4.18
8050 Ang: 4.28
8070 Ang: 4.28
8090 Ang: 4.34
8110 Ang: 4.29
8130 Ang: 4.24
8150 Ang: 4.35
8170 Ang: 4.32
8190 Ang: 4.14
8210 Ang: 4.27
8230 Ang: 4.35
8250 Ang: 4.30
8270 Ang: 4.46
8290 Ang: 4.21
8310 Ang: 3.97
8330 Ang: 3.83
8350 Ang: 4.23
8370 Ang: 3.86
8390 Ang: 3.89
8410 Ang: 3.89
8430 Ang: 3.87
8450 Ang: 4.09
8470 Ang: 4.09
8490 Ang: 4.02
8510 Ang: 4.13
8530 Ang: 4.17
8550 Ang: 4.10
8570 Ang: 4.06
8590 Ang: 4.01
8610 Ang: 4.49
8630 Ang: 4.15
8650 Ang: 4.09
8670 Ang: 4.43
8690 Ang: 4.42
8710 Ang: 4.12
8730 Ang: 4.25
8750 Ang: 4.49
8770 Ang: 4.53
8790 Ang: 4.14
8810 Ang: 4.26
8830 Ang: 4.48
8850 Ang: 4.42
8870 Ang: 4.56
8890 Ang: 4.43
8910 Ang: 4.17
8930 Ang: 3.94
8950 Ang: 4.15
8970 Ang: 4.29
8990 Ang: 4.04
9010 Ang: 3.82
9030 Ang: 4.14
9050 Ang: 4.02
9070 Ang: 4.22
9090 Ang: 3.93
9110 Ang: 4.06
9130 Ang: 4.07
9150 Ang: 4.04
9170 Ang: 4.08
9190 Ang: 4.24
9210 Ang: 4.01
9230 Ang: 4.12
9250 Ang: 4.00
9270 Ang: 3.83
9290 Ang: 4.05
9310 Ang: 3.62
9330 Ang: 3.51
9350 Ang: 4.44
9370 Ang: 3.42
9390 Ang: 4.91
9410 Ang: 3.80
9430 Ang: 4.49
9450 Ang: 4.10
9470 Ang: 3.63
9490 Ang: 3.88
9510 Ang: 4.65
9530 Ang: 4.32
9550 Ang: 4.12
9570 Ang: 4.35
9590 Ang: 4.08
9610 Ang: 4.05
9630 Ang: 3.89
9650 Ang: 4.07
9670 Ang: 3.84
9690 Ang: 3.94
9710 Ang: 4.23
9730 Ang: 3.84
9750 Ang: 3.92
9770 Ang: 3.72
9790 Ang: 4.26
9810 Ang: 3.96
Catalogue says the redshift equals 0.173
